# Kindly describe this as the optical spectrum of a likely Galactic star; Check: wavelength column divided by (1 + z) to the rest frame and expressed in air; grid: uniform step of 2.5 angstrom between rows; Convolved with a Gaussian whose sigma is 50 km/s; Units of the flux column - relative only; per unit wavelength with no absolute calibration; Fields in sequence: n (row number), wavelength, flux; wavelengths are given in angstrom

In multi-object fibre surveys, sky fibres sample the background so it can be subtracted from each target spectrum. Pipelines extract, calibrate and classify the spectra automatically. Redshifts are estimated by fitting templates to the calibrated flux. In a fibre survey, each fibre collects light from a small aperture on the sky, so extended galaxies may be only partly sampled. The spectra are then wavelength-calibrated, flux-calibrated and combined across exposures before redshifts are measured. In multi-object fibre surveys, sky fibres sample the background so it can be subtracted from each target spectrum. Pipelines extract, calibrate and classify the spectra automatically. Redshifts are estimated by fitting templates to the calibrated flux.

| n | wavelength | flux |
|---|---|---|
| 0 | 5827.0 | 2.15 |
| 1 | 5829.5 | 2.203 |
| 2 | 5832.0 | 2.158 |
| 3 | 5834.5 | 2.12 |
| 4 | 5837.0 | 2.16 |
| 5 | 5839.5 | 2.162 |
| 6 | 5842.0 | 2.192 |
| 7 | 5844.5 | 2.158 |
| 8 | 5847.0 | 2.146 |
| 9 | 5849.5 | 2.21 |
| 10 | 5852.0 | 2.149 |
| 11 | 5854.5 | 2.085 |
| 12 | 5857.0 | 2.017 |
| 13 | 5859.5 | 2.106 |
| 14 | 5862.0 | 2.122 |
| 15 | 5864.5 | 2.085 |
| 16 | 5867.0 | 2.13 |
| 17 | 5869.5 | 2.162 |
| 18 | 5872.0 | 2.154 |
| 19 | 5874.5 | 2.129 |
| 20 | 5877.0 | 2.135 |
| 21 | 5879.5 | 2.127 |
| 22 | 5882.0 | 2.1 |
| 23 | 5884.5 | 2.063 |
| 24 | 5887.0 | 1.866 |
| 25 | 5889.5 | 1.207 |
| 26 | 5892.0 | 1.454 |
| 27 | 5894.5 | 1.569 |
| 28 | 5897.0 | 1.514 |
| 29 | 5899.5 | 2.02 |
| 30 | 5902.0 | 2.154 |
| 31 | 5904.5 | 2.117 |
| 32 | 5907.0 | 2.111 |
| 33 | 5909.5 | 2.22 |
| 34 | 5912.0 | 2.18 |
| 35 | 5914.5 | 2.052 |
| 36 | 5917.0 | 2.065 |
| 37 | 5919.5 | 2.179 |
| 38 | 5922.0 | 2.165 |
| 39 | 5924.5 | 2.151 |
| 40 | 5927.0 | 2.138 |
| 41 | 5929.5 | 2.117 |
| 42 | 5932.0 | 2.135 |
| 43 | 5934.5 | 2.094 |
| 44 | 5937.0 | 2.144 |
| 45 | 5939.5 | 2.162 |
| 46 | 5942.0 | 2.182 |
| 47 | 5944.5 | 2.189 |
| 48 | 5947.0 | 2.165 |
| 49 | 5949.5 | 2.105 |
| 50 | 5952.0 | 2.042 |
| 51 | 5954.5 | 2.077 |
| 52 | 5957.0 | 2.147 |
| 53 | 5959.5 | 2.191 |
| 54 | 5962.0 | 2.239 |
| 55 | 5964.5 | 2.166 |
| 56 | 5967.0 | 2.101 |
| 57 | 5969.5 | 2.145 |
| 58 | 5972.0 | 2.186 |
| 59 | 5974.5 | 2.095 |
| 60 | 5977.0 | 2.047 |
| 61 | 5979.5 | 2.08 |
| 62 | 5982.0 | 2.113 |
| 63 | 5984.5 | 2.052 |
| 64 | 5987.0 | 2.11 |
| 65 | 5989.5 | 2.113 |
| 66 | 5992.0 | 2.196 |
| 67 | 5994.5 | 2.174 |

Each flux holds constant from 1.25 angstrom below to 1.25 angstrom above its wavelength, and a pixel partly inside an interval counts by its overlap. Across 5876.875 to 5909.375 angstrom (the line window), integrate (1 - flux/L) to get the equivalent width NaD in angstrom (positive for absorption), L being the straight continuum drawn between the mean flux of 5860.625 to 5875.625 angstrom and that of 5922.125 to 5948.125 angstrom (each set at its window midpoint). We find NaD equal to 3.9 angstrom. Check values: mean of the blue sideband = 2.13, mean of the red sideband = 2.15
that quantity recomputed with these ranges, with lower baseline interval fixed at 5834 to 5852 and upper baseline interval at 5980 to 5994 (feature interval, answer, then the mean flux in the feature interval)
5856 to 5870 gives 0.4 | 2.1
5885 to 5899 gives 3.7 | 1.58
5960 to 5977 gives -0.2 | 2.15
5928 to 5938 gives 0.1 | 2.12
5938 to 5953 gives -0.1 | 2.14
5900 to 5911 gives 0.0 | 2.14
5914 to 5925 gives 0.1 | 2.13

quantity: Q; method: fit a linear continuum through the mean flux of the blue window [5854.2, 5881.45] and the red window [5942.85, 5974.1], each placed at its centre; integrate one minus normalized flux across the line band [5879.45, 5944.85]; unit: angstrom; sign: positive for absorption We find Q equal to 3.58 angstrom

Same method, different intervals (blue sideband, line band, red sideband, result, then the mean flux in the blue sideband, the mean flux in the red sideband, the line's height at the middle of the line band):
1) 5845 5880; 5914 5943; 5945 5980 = -0.1 angstrom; 2.13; 2.13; 2.13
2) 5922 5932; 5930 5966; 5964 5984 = -0.3 angstrom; 2.14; 2.11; 2.13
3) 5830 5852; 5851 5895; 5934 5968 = 3.5 angstrom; 2.16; 2.14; 2.16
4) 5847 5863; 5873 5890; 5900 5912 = 1.2 angstrom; 2.12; 2.15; 2.13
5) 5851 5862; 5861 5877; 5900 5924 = -0.2 angstrom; 2.09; 2.13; 2.1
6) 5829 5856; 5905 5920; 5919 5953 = 0.1 angstrom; 2.16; 2.14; 2.14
